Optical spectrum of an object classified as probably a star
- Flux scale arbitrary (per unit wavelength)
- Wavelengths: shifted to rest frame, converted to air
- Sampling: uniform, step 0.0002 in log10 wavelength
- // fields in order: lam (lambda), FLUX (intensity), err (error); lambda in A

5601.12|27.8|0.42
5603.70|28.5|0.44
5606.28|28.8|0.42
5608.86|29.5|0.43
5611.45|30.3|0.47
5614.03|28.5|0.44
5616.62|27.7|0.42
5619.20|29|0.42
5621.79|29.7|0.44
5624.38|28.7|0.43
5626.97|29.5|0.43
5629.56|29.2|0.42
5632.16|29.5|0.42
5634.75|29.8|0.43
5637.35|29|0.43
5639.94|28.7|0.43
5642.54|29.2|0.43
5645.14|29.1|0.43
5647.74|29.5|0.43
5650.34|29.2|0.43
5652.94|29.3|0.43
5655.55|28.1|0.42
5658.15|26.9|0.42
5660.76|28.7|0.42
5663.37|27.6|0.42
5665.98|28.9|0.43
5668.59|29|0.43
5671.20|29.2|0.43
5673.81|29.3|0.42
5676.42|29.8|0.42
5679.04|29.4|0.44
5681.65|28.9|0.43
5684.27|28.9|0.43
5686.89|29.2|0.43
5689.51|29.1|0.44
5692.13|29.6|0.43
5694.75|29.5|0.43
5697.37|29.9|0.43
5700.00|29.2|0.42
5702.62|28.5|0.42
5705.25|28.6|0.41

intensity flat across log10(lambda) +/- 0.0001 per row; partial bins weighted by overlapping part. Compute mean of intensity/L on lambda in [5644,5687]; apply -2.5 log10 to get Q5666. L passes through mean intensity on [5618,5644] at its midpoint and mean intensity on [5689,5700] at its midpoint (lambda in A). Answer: 0.02 mag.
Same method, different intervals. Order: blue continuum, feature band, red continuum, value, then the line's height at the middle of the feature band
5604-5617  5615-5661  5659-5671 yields -0.006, 28.8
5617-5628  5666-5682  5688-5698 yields 0.005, 29.4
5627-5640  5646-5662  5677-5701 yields 0.026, 29.3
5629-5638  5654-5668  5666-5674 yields 0.041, 29.2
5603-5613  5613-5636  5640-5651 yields 0.007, 29.3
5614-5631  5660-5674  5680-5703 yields 0.014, 29.1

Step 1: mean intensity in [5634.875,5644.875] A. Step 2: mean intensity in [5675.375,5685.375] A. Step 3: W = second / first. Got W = 1.01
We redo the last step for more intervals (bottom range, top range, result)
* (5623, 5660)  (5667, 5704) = 1.01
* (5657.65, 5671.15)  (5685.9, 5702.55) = 1.03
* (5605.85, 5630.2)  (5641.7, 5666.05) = 0.98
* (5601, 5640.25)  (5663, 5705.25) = 1.00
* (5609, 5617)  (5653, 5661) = 0.96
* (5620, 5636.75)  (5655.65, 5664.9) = 0.95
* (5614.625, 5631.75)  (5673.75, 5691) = 1.01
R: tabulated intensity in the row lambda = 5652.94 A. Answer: 29.3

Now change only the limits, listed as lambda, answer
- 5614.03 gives 28.5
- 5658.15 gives 26.9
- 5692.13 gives 29.6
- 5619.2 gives 29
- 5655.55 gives 28.1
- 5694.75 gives 29.5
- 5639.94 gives 28.7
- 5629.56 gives 29.2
